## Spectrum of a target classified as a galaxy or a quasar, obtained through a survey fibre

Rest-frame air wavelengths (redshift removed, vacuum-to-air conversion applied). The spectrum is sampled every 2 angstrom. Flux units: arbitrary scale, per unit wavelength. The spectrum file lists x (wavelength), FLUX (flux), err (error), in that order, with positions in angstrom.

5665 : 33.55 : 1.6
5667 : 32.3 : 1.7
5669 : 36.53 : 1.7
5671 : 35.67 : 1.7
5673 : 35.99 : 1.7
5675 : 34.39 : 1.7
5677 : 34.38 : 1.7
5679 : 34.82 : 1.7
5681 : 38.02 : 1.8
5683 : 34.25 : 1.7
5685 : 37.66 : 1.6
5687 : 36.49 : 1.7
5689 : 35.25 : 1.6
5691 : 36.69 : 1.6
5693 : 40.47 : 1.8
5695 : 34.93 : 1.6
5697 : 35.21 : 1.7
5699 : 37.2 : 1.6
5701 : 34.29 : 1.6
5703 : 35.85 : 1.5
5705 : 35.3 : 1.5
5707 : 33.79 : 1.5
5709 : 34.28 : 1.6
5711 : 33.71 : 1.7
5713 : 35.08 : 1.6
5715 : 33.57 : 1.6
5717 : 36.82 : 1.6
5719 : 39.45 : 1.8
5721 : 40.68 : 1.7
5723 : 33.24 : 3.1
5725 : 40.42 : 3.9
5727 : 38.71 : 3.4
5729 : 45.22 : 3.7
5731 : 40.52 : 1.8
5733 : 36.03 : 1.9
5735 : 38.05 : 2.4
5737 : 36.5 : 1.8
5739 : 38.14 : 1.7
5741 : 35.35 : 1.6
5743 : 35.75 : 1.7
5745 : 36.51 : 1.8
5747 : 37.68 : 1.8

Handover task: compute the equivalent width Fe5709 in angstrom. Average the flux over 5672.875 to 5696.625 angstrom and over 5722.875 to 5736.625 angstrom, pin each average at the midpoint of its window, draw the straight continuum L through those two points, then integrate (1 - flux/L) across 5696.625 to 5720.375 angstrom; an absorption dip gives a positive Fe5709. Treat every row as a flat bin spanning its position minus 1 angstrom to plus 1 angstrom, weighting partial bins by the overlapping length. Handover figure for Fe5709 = 1.4 angstrom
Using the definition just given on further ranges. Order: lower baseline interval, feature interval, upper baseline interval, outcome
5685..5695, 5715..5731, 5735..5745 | -1.0 angstrom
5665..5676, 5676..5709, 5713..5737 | 0.3 angstrom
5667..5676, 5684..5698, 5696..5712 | -0.6 angstrom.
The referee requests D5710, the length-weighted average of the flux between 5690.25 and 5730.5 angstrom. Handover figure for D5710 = 36.8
